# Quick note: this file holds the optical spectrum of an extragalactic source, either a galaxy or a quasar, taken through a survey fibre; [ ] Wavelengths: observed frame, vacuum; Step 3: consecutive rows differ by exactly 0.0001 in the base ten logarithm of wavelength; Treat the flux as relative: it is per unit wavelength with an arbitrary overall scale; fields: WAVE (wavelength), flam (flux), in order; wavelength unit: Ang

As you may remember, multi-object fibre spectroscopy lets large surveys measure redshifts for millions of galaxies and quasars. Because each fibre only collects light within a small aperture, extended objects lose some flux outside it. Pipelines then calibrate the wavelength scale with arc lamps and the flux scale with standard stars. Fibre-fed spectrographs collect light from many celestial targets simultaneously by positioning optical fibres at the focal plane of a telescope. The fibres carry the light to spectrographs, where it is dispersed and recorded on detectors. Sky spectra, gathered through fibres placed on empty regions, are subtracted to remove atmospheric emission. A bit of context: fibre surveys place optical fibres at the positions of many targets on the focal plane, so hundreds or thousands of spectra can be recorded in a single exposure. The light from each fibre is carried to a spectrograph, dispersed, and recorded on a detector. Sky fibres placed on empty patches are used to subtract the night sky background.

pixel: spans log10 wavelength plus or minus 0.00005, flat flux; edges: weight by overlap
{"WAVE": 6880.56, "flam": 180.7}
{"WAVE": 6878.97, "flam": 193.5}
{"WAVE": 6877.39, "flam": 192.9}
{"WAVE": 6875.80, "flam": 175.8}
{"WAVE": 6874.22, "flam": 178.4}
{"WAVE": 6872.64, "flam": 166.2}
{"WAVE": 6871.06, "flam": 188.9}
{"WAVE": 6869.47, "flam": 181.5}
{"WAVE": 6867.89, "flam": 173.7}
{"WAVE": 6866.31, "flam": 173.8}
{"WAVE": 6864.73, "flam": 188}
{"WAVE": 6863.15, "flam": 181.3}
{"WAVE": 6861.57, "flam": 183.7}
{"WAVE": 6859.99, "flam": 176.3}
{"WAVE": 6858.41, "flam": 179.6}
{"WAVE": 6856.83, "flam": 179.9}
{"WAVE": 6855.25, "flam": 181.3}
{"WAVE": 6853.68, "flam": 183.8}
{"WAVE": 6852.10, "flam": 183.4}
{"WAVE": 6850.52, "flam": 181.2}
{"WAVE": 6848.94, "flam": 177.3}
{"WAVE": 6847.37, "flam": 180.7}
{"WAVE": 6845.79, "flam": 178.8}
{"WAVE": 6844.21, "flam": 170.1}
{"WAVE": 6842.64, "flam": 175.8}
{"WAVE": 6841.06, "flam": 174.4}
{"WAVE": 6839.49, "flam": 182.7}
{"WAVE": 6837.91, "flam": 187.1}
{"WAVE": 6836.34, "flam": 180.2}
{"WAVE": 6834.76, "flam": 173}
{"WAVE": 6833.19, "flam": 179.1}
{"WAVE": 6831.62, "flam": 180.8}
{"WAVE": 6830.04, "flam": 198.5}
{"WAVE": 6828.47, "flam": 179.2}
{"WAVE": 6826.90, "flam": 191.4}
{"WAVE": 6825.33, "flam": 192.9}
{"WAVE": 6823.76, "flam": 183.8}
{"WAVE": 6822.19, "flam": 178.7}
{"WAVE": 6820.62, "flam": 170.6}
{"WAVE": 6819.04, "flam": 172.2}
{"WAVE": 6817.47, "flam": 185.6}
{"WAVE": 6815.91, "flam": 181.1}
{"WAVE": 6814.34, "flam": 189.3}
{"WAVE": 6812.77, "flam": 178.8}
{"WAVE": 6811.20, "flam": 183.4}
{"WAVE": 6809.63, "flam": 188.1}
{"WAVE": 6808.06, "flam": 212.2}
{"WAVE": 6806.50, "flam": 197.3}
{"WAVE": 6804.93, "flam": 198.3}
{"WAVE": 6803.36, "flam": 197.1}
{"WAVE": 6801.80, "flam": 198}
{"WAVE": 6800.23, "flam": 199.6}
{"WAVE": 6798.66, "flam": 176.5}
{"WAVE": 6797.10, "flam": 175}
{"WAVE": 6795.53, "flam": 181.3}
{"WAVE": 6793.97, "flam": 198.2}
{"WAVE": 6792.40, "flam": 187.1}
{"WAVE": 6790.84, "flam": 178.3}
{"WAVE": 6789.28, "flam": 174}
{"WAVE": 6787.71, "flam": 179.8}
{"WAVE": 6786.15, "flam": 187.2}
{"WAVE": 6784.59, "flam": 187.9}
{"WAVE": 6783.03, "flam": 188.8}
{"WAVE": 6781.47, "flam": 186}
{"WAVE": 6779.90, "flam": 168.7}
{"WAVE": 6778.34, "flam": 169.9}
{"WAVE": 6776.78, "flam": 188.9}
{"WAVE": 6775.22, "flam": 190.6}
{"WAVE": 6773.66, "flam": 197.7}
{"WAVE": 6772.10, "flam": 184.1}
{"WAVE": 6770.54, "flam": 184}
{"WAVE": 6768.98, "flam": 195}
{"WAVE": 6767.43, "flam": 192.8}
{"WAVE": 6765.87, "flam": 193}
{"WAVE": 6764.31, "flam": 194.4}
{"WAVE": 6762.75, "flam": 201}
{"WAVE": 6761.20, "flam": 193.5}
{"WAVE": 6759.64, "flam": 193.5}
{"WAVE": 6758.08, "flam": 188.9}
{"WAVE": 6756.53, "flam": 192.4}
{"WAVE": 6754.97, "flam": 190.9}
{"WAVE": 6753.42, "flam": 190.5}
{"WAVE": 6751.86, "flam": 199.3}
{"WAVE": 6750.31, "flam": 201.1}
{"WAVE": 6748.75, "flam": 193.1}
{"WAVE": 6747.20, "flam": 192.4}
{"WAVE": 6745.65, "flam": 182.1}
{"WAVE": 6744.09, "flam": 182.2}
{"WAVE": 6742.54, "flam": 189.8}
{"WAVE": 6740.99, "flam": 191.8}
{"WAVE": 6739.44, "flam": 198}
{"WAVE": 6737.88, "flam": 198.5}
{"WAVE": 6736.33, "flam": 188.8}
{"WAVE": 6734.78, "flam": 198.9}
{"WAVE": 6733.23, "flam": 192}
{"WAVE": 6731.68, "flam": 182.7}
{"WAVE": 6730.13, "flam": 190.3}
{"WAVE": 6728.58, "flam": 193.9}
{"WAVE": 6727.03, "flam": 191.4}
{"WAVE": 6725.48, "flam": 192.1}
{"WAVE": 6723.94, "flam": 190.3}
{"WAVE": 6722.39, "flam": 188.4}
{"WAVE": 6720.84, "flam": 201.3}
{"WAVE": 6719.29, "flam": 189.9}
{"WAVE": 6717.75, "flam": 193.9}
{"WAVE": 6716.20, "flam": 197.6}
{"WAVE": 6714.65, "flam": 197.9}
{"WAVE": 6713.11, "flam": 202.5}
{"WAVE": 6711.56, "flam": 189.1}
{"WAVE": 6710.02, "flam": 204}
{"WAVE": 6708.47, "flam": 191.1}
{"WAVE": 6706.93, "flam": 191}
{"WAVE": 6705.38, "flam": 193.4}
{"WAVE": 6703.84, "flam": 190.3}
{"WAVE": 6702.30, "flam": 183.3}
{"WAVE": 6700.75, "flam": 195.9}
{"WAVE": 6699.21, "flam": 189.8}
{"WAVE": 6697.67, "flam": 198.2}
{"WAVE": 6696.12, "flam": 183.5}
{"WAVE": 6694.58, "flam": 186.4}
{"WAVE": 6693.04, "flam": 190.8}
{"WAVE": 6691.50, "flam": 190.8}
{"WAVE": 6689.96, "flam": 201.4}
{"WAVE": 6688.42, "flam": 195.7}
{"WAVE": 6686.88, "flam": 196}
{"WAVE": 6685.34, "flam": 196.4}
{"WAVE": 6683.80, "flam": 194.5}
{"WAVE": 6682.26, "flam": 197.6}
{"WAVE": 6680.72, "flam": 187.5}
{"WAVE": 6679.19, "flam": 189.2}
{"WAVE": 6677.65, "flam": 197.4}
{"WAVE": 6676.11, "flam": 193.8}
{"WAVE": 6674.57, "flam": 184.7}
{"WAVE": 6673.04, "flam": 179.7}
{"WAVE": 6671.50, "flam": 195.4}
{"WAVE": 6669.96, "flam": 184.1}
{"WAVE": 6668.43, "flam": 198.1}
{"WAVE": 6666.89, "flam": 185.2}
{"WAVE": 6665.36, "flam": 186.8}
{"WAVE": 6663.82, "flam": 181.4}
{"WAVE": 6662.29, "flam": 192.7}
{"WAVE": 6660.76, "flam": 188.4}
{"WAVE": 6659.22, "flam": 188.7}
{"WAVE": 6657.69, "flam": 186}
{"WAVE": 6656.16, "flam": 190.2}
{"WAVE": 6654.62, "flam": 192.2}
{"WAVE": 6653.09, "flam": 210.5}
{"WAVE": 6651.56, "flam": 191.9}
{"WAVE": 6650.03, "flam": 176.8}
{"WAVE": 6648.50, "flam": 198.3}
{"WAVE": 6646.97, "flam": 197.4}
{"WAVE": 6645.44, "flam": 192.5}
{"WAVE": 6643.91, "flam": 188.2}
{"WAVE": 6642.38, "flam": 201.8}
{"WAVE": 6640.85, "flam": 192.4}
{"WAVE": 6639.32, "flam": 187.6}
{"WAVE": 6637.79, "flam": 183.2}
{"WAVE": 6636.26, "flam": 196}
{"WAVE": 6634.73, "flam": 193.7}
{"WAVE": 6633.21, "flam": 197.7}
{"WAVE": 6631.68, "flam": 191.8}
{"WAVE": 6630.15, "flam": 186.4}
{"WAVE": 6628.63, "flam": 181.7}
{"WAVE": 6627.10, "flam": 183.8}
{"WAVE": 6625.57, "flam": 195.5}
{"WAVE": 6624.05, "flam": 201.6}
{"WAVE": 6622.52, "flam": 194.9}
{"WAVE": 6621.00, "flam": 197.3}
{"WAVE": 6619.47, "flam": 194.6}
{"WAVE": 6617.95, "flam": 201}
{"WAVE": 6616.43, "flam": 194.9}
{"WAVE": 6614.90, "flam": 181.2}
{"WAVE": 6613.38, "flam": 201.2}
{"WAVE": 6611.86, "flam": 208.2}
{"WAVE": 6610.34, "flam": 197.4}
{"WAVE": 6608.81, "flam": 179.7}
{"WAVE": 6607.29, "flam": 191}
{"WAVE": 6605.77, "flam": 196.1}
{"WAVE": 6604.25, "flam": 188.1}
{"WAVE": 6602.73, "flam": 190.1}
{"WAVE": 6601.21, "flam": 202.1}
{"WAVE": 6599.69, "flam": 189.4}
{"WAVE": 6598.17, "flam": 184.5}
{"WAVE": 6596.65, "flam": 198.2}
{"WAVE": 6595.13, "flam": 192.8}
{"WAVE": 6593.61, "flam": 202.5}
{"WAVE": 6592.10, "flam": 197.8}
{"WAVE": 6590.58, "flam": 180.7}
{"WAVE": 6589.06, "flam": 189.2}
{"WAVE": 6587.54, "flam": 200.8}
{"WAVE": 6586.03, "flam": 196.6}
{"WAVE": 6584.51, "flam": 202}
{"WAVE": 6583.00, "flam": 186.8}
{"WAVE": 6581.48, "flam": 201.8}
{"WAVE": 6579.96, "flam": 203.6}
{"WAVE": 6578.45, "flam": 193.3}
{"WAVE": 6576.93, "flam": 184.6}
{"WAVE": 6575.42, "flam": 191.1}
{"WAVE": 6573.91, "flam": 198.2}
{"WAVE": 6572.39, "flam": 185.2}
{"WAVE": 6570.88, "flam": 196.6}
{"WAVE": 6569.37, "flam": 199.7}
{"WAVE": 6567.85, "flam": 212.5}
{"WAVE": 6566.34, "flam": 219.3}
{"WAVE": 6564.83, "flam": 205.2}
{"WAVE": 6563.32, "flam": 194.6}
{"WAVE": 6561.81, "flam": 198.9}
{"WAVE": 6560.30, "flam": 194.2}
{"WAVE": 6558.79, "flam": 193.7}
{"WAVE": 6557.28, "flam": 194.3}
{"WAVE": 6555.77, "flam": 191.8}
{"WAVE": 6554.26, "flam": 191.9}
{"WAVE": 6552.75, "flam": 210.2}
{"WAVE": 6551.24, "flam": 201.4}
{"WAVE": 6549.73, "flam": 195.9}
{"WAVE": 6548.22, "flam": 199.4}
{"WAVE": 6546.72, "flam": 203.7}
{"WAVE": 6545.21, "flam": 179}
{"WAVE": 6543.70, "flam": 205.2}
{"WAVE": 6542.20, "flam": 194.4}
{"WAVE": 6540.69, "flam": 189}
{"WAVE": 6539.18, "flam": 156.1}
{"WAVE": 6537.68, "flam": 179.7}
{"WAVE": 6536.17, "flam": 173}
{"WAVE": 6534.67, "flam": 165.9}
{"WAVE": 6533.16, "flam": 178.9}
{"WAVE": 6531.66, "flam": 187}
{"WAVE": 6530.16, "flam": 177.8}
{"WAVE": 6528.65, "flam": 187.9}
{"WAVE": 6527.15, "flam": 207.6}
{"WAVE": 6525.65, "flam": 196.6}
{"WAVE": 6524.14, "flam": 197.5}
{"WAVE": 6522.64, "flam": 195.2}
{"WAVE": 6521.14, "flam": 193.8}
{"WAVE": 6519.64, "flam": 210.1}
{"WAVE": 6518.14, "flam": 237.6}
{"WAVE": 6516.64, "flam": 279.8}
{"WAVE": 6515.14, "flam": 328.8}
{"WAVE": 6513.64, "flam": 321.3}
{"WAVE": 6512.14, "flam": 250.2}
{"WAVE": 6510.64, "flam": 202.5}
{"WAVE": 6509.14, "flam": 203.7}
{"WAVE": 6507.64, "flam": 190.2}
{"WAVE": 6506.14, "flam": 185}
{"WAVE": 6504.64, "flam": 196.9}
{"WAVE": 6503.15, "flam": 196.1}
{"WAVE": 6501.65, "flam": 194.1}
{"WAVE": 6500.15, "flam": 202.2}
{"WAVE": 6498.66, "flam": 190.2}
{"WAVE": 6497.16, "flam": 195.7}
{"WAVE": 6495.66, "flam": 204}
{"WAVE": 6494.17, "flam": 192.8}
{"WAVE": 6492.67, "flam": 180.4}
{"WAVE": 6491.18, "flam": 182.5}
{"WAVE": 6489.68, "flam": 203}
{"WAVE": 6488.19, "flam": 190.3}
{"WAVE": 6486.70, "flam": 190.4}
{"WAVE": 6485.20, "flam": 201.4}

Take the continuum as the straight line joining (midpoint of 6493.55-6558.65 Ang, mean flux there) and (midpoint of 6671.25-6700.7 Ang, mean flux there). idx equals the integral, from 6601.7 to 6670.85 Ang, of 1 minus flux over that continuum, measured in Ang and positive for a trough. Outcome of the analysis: 1.23 Ang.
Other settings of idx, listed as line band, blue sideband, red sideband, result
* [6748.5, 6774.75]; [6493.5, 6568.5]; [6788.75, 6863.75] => -0.7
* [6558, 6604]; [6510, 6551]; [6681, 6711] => 1.5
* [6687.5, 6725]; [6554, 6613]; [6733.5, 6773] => 0.0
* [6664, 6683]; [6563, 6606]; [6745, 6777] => 0.4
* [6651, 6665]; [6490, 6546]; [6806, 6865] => 0.2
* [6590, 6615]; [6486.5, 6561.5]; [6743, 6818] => 0.5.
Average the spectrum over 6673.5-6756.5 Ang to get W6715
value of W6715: 193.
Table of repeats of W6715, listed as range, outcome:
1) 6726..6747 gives 191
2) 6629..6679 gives 191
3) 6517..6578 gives 195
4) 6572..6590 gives 194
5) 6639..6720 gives 192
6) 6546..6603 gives 197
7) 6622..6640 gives 191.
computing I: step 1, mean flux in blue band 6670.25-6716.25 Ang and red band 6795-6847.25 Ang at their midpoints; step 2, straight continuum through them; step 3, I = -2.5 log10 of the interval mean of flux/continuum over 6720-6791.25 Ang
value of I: -0.01 mag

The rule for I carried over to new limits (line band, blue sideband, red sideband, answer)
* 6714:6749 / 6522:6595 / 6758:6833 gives -0.02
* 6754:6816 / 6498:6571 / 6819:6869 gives -0.02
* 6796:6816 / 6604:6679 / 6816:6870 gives -0.05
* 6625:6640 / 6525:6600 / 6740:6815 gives 0.01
